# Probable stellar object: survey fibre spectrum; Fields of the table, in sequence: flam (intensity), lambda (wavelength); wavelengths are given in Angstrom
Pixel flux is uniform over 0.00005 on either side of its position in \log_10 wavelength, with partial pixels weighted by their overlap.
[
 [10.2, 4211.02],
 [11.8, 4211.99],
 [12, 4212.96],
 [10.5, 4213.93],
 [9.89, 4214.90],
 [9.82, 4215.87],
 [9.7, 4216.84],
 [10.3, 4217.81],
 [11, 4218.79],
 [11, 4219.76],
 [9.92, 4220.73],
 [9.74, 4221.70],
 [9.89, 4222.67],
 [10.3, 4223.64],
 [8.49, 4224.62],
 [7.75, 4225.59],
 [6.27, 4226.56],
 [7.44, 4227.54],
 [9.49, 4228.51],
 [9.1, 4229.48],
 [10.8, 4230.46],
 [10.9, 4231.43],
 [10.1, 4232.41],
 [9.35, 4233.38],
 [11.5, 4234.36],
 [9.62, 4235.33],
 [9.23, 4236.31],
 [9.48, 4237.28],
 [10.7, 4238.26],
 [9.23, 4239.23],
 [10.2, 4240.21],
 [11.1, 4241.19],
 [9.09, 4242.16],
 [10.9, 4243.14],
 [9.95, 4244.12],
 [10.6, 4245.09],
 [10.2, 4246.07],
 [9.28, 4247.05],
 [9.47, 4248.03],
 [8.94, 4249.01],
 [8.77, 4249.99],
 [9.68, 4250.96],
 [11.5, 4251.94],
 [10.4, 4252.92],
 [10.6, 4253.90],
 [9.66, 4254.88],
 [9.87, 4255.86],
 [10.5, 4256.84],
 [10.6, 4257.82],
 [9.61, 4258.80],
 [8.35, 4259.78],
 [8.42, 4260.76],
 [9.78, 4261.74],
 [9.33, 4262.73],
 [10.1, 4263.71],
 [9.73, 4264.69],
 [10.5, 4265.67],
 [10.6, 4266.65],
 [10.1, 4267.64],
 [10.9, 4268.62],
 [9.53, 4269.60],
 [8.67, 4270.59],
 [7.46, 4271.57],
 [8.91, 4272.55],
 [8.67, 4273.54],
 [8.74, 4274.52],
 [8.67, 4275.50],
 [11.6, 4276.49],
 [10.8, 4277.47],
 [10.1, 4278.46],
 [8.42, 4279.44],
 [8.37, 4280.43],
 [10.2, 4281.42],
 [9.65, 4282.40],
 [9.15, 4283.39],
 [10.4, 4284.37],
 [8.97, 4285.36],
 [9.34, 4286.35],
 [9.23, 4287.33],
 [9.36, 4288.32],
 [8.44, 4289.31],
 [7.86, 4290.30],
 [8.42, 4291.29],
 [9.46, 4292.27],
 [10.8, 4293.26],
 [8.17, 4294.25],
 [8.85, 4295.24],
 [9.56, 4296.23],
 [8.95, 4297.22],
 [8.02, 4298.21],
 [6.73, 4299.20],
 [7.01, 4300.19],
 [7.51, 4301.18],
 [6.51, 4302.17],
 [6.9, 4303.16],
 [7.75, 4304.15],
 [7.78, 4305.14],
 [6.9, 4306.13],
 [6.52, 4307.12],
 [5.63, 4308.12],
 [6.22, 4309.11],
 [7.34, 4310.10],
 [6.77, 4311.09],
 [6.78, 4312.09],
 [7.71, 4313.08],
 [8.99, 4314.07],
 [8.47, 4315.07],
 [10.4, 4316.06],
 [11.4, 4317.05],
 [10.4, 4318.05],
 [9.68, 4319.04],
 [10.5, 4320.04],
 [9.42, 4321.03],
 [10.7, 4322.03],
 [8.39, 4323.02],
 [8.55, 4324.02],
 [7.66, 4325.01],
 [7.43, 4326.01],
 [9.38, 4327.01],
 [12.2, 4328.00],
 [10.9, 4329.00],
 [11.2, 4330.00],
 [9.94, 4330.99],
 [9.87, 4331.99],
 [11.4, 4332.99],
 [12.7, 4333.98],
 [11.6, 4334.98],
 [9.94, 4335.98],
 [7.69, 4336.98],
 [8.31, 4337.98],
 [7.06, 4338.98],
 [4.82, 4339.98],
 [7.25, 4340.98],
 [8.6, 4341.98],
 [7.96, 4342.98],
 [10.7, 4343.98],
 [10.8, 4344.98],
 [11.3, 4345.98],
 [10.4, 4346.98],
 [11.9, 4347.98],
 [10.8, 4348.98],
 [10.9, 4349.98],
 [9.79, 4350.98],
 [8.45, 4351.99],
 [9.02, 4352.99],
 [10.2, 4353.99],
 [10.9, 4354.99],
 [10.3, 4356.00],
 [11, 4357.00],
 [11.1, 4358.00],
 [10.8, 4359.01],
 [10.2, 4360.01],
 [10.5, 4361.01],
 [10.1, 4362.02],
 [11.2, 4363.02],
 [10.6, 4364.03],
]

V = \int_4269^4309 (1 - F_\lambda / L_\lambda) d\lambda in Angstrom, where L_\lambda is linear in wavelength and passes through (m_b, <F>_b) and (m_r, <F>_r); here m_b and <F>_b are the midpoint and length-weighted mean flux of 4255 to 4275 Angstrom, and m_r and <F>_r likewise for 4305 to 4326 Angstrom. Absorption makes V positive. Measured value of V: 1.8 Angstrom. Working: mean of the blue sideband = 9.52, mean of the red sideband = 8.38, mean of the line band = 8.58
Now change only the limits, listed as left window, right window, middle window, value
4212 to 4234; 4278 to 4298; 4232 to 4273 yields -1.40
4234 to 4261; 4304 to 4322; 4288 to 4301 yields 0.35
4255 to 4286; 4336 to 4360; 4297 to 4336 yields 3.21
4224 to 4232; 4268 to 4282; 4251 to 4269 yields -1.61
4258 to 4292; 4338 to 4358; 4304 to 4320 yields 2.30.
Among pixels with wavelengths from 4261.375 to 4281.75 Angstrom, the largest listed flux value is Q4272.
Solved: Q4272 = 11.6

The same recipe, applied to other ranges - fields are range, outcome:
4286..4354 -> 12.7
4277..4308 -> 10.8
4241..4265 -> 11.5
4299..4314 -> 7.78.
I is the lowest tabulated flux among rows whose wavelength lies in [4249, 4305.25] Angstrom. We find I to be 6.51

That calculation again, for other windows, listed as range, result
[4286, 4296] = 7.86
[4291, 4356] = 4.82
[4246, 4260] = 8.35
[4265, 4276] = 7.46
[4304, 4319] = 5.63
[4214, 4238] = 6.27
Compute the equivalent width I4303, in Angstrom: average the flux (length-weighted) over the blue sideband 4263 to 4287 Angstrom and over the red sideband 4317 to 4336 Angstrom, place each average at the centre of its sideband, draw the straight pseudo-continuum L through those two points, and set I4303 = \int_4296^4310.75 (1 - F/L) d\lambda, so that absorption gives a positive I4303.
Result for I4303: 3.9 Angstrom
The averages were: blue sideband 9.56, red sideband 10.1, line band 7.24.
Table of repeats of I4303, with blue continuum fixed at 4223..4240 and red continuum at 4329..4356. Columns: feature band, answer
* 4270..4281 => 0.5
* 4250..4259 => -0.7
